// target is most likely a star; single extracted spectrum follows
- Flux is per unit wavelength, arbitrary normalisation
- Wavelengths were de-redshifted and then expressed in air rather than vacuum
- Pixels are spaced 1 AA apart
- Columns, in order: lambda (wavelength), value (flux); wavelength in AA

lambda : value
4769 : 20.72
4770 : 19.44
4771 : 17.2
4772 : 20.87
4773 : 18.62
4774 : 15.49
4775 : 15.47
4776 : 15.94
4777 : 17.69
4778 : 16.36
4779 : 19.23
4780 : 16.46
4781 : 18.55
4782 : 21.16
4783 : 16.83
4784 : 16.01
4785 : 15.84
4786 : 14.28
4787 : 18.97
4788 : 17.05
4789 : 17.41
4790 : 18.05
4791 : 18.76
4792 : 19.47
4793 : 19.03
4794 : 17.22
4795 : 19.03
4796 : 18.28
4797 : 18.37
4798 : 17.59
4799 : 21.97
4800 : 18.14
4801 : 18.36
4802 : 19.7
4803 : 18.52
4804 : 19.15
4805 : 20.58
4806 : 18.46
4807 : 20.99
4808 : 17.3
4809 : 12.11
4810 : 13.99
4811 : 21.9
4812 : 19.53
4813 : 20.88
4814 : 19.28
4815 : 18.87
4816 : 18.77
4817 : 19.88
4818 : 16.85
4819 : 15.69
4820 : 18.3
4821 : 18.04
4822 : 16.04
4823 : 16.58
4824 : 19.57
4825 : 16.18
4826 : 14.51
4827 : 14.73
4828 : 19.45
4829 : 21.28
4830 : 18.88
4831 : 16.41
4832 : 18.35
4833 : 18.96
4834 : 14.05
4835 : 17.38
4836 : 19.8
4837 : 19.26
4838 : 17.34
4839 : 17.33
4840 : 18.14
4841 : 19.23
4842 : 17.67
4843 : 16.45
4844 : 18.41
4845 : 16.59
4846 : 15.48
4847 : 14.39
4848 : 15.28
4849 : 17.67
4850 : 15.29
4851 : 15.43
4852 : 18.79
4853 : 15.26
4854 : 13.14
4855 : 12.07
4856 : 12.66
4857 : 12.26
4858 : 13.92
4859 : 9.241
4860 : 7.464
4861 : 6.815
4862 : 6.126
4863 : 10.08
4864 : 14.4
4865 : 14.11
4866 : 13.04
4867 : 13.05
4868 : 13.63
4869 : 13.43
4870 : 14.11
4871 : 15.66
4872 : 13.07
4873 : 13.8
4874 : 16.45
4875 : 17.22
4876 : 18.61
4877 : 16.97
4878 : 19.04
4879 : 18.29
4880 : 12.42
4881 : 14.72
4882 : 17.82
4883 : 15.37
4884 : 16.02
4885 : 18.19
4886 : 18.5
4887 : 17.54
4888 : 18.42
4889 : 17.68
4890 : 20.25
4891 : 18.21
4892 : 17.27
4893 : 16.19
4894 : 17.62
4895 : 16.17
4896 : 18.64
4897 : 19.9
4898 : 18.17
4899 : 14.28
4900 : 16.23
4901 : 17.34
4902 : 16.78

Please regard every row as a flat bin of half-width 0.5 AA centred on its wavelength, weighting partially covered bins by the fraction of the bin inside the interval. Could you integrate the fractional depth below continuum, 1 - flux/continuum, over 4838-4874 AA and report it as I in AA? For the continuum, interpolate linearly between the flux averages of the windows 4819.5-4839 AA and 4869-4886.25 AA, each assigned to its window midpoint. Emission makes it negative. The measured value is 5.7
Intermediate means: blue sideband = 17.6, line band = 14.2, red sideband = 16.1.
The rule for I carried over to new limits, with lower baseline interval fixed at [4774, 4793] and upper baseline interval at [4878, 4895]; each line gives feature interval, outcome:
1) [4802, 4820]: -1.1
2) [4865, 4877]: 1.7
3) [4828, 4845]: -0.7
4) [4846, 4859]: 2.1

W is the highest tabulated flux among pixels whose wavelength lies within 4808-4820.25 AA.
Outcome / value 21.9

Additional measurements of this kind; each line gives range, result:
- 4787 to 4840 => 21.97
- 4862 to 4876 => 18.61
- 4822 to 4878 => 21.28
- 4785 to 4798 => 19.47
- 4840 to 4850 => 19.23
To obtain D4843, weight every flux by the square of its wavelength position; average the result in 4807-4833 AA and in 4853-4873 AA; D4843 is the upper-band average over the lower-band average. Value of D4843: 0.69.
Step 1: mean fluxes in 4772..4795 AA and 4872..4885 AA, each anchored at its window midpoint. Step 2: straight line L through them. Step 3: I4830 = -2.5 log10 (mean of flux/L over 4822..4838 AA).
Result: -0.04 mag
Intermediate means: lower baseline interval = 17.6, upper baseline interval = 16.3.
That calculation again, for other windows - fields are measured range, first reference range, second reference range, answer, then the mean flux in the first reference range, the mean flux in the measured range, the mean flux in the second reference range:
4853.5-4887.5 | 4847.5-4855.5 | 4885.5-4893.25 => 0.19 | 15.4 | 14.1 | 18.1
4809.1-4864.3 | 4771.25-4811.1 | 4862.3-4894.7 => 0.05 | 17.9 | 16.2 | 15.9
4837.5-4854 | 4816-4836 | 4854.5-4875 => -0.12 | 17.5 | 16.7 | 12.4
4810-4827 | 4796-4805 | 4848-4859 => -0.03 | 19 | 18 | 14.4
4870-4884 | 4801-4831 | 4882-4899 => 0.11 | 18.1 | 16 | 17.7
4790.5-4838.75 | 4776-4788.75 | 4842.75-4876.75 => -0.15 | 17.3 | 18.2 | 13.9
